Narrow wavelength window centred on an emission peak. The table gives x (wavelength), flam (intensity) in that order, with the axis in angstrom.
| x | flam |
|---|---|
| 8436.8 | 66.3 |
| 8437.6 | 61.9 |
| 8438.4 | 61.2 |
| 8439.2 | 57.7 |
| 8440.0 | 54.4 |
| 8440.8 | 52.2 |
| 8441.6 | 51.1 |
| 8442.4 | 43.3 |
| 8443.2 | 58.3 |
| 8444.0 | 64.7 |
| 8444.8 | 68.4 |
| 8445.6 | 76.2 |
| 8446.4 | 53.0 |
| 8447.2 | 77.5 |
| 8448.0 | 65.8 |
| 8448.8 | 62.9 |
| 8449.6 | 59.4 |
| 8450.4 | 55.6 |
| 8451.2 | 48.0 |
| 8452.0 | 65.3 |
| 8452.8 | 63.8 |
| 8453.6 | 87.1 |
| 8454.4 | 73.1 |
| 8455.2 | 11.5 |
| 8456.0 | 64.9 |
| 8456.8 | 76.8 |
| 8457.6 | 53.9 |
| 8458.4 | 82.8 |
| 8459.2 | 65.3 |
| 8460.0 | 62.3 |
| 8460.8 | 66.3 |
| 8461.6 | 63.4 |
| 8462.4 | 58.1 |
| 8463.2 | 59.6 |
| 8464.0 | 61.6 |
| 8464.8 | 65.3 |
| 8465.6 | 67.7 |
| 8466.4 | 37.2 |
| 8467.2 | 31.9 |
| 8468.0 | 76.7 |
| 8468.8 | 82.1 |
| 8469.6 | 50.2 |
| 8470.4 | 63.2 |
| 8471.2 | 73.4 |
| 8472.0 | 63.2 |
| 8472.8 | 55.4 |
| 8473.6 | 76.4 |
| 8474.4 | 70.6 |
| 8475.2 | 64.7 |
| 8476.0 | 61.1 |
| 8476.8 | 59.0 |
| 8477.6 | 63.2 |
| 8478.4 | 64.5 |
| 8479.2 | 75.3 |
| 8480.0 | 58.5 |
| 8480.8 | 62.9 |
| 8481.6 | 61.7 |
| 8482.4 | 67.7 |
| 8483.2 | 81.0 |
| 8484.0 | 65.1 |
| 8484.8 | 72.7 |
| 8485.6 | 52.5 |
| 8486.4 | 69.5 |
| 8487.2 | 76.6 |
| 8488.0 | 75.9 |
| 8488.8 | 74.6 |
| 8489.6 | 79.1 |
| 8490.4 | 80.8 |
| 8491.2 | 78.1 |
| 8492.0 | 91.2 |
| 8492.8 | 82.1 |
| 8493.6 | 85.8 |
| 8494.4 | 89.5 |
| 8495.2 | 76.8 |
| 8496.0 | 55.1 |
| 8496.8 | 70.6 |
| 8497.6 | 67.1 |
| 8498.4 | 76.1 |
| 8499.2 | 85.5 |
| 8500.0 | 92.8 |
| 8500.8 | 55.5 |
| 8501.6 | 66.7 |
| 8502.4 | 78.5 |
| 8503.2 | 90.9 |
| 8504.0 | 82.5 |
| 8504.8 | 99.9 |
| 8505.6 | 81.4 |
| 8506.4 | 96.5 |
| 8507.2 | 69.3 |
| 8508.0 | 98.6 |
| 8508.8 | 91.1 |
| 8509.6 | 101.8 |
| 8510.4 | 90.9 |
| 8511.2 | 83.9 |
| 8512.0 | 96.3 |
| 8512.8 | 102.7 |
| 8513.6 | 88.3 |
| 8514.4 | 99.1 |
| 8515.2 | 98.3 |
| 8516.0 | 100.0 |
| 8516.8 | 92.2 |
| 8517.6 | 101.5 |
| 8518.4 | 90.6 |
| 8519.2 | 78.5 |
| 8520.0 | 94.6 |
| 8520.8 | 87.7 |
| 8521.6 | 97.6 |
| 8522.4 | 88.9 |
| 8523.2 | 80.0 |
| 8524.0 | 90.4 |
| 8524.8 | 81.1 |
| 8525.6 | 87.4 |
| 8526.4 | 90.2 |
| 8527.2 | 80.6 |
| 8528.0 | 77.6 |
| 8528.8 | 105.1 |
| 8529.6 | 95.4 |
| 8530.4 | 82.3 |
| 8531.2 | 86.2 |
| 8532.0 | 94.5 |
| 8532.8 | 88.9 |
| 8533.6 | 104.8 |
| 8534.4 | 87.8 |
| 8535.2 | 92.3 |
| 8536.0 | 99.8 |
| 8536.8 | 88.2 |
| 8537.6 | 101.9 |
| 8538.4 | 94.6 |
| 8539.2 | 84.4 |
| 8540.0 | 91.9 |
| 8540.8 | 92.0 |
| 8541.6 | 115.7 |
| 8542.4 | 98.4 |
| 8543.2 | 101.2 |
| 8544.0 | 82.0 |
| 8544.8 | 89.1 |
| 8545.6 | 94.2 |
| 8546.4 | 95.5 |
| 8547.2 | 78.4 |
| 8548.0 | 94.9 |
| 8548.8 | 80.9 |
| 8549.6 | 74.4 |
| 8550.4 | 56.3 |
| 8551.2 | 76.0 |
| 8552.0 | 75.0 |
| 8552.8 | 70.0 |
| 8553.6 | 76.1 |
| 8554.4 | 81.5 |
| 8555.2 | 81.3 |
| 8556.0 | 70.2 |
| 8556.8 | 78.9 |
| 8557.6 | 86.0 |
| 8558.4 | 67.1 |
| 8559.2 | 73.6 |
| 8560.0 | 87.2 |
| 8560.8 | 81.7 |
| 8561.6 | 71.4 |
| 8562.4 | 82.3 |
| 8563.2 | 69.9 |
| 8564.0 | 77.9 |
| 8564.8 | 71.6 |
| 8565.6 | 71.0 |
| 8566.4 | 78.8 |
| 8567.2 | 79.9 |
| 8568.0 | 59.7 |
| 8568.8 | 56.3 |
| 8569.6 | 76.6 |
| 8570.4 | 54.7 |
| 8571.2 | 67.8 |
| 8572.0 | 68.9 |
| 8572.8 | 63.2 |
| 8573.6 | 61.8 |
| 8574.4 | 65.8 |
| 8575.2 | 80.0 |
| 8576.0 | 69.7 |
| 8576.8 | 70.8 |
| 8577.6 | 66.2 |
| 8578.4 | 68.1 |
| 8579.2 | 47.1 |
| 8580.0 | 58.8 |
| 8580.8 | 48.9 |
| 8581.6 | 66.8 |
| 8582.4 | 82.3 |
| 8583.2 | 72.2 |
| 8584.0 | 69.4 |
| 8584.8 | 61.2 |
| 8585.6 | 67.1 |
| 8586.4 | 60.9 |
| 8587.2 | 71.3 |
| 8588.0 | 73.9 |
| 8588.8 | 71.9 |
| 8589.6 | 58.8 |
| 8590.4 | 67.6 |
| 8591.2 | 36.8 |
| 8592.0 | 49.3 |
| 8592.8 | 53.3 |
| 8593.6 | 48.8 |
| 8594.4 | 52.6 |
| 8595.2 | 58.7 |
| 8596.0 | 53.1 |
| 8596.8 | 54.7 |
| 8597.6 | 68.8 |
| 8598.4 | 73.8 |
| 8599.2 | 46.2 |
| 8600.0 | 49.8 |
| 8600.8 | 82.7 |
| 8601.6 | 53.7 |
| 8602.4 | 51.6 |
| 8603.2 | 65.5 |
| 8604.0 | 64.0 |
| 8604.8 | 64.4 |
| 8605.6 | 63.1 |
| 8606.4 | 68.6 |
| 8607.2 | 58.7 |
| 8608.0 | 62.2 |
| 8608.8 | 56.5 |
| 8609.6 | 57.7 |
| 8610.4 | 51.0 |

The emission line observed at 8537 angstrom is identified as Mg II 2798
